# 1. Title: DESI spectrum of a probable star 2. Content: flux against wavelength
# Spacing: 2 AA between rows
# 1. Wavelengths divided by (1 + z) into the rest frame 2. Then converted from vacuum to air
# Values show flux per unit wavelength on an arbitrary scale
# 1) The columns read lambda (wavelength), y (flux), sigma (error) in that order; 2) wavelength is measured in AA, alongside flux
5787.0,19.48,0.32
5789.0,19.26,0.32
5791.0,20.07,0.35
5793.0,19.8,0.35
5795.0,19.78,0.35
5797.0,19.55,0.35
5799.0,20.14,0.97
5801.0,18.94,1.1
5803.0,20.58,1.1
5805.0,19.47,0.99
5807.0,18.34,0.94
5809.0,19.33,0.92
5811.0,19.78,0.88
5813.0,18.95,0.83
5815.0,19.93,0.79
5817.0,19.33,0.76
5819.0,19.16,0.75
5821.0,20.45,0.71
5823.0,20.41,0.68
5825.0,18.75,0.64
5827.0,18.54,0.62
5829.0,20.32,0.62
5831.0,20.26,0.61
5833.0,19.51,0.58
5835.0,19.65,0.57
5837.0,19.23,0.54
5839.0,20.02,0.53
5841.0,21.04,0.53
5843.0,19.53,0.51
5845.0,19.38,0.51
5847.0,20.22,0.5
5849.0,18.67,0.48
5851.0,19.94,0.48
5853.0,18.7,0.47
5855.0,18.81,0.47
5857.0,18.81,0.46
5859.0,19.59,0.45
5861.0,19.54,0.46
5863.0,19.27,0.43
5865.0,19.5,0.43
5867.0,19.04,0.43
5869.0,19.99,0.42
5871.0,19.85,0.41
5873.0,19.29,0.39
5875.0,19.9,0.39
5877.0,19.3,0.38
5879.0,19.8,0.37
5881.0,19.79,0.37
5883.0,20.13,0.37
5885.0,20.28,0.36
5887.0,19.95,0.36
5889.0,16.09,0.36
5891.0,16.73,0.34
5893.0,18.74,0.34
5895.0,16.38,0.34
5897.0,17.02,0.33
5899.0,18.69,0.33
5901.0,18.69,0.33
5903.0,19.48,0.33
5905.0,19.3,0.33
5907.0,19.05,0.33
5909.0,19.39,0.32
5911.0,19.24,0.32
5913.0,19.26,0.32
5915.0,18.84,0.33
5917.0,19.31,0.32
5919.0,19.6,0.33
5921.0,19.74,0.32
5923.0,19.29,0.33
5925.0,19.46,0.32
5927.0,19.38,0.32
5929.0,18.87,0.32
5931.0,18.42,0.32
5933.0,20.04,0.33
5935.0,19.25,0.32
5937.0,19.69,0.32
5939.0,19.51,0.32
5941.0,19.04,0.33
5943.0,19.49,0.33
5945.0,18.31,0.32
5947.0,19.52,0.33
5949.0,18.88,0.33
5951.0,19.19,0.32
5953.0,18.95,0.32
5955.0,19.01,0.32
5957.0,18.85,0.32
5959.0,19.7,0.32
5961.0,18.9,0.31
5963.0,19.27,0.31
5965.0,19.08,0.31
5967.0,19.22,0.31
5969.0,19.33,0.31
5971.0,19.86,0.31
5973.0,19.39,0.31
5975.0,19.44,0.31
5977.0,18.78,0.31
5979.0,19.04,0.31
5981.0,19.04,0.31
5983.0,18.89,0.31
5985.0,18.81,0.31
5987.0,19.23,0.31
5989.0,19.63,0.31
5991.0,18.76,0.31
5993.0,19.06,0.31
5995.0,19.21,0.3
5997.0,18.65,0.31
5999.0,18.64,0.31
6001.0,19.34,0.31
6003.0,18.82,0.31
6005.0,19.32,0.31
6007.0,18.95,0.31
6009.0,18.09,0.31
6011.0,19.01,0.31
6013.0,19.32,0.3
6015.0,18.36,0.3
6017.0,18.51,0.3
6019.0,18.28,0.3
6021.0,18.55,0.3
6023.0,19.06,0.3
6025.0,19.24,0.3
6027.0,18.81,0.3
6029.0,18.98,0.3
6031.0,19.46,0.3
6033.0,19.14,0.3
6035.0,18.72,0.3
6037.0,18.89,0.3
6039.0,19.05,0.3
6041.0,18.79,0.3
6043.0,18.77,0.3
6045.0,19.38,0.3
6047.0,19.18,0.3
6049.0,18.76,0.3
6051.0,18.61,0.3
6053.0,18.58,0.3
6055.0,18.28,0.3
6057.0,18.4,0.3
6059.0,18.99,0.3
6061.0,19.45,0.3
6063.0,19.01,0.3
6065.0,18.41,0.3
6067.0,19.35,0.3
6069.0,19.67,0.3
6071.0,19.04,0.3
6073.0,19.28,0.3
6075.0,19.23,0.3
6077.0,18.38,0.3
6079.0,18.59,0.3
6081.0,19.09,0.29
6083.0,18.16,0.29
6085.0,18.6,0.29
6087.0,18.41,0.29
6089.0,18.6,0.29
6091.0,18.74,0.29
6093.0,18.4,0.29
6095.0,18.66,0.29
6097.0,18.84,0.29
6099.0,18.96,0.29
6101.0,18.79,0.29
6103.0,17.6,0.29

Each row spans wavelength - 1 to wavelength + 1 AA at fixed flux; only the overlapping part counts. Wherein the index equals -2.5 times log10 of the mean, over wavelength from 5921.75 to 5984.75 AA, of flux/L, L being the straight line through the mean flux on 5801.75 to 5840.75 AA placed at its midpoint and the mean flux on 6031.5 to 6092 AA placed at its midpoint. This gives 0.00 mag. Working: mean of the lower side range 19.6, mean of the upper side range 18.9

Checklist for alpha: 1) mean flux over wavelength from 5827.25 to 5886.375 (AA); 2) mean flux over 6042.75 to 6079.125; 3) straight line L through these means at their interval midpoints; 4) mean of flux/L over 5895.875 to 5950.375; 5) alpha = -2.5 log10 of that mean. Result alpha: 0.015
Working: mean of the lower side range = 19.6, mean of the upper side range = 18.9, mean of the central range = 19.1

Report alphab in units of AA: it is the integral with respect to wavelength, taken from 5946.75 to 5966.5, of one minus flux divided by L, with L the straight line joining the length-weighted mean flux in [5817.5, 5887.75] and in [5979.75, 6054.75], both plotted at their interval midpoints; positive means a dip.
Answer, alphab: 0.0 AA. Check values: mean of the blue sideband 19.6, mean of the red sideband 18.9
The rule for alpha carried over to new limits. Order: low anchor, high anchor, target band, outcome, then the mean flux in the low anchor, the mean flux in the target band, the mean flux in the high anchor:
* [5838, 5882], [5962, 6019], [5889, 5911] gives 0.06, 19.5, 18.3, 19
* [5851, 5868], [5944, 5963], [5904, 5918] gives 0.00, 19.2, 19.2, 19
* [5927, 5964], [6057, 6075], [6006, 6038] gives 0.02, 19.2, 18.8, 19.1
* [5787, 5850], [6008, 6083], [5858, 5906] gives 0.02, 19.6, 19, 18.9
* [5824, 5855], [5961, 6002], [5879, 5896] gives 0.05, 19.6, 18.6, 19.1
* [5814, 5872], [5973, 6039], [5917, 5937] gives -0.01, 19.6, 19.4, 18.9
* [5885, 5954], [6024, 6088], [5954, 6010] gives -0.01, 18.9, 19.1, 18.9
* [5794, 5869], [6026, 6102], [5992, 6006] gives 0.00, 19.5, 19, 18.9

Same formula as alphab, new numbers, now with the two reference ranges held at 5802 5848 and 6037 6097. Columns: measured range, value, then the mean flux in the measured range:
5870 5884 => -0.2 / 19.7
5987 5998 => 0.0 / 19.1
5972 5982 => 0.0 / 19.1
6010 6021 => 0.2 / 18.7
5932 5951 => 0.0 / 19.3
